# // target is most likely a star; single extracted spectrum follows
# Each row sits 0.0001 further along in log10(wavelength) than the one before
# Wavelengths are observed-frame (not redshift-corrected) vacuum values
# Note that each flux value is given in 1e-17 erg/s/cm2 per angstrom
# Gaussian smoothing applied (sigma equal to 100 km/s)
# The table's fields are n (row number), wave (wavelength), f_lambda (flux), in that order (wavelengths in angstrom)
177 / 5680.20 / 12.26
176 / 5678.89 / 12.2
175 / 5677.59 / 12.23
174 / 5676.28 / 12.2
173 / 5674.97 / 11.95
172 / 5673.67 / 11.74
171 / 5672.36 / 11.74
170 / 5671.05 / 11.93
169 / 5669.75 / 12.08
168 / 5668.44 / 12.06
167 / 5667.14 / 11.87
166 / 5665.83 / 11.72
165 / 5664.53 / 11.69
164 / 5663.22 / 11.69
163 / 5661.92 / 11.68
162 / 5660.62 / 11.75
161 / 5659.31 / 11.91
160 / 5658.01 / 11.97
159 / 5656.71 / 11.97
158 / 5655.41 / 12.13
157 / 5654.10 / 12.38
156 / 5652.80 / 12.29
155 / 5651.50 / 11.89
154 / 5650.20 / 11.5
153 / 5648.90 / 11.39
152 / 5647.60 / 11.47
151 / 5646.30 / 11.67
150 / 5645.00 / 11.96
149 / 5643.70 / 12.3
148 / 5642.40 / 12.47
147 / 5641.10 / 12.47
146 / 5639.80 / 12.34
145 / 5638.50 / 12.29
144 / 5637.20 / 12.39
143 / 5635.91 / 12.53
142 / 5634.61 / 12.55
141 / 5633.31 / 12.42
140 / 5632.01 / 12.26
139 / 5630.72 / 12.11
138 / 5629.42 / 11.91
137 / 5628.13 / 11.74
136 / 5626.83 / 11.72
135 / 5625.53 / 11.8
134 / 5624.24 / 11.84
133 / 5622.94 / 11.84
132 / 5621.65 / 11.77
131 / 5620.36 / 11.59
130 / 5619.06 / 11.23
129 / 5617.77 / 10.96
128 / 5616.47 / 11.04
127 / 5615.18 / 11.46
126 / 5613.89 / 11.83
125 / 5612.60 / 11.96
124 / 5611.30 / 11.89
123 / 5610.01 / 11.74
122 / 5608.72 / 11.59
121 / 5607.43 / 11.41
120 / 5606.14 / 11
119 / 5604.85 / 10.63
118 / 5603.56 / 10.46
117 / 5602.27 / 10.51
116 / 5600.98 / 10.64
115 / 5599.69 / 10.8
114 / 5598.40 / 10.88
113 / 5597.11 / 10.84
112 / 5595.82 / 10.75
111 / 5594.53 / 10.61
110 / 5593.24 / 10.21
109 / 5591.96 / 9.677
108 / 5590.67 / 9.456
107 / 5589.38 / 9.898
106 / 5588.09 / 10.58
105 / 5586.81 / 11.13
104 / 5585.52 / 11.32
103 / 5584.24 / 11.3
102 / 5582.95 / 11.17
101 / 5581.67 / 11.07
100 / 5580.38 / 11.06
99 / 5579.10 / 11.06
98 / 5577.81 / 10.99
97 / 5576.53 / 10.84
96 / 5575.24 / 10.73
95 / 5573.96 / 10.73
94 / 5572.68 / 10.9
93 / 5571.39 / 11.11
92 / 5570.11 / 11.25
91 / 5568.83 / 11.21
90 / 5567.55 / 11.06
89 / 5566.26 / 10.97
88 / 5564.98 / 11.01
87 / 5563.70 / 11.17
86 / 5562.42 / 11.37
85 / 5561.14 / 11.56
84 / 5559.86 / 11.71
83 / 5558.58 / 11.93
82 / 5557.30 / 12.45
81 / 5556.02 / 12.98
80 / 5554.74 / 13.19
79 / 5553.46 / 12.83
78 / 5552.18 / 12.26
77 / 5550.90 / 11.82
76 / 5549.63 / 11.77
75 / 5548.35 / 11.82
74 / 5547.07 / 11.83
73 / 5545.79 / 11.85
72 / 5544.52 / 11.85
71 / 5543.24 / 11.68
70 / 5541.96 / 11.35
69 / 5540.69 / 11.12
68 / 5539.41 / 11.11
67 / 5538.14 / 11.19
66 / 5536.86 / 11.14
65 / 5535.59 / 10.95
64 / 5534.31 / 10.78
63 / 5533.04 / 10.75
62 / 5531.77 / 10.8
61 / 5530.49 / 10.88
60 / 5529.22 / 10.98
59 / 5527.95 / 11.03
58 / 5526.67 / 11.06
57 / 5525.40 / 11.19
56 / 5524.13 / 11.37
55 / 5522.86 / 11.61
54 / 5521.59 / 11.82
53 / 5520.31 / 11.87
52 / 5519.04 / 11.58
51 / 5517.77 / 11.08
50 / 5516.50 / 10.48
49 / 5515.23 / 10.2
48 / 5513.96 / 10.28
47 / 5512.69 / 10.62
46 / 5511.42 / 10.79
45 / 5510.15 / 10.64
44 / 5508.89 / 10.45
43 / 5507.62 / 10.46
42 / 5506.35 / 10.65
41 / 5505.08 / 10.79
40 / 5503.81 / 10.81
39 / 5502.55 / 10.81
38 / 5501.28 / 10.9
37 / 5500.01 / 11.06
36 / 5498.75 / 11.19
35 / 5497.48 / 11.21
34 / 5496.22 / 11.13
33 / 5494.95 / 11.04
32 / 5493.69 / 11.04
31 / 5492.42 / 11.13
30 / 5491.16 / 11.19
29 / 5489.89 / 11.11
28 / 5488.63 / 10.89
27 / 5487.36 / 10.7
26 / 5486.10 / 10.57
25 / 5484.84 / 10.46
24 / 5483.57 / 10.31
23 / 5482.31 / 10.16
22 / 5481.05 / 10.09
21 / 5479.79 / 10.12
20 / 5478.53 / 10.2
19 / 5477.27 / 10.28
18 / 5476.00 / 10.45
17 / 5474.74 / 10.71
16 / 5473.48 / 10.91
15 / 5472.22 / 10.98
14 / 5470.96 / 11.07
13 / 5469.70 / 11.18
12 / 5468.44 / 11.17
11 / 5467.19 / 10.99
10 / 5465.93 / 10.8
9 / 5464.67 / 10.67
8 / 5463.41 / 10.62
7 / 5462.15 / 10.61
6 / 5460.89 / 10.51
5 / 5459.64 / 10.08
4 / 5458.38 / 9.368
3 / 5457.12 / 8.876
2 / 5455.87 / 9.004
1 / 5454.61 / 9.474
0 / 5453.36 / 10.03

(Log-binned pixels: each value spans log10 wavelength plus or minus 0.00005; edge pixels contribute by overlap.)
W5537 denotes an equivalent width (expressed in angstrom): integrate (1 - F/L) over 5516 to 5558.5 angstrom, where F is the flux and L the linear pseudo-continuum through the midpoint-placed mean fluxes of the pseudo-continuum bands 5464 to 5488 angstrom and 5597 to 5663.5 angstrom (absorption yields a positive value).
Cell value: -1.84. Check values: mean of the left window 10.6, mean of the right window 11.7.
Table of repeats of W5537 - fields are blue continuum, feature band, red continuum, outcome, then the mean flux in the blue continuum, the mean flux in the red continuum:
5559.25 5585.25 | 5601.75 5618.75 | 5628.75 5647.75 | 0.7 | 11.1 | 12.2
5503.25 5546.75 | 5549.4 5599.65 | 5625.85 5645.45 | 1.6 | 11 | 12.2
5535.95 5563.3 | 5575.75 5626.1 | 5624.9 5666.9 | 3.7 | 11.8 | 12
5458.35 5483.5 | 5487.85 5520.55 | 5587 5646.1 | -0.4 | 10.6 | 11.4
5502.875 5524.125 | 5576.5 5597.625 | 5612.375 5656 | 1.5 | 10.9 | 11.9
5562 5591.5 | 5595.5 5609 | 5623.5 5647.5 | 0.7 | 10.9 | 12.1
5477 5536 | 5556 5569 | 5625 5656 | -0.2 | 10.8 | 12.1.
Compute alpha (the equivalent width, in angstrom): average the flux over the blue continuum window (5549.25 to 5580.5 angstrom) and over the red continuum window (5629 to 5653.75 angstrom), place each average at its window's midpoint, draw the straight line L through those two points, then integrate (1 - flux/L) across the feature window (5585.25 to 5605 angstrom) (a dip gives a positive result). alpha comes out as 2.1 angstrom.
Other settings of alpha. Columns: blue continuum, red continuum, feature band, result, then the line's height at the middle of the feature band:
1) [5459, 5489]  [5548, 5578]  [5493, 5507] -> -0.1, 10.9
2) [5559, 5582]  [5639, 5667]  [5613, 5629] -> 0.0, 11.6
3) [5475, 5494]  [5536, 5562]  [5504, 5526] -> 0.5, 11.2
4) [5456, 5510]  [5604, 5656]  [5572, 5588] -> 0.6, 11.4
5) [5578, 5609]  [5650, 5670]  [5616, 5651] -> -1.4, 11.4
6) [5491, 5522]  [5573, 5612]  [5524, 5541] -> -0.2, 10.9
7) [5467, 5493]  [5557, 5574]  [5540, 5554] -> -0.8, 11.2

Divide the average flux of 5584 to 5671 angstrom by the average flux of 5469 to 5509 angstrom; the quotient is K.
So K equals 1.1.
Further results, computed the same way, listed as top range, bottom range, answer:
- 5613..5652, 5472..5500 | 1.11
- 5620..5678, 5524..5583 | 1.05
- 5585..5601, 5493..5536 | 0.96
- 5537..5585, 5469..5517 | 1.07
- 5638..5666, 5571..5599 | 1.11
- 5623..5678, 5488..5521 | 1.10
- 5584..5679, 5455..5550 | 1.07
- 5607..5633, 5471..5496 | 1.10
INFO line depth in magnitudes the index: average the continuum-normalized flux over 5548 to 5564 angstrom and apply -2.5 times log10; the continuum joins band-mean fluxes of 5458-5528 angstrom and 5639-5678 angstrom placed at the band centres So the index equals -0.08 mag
